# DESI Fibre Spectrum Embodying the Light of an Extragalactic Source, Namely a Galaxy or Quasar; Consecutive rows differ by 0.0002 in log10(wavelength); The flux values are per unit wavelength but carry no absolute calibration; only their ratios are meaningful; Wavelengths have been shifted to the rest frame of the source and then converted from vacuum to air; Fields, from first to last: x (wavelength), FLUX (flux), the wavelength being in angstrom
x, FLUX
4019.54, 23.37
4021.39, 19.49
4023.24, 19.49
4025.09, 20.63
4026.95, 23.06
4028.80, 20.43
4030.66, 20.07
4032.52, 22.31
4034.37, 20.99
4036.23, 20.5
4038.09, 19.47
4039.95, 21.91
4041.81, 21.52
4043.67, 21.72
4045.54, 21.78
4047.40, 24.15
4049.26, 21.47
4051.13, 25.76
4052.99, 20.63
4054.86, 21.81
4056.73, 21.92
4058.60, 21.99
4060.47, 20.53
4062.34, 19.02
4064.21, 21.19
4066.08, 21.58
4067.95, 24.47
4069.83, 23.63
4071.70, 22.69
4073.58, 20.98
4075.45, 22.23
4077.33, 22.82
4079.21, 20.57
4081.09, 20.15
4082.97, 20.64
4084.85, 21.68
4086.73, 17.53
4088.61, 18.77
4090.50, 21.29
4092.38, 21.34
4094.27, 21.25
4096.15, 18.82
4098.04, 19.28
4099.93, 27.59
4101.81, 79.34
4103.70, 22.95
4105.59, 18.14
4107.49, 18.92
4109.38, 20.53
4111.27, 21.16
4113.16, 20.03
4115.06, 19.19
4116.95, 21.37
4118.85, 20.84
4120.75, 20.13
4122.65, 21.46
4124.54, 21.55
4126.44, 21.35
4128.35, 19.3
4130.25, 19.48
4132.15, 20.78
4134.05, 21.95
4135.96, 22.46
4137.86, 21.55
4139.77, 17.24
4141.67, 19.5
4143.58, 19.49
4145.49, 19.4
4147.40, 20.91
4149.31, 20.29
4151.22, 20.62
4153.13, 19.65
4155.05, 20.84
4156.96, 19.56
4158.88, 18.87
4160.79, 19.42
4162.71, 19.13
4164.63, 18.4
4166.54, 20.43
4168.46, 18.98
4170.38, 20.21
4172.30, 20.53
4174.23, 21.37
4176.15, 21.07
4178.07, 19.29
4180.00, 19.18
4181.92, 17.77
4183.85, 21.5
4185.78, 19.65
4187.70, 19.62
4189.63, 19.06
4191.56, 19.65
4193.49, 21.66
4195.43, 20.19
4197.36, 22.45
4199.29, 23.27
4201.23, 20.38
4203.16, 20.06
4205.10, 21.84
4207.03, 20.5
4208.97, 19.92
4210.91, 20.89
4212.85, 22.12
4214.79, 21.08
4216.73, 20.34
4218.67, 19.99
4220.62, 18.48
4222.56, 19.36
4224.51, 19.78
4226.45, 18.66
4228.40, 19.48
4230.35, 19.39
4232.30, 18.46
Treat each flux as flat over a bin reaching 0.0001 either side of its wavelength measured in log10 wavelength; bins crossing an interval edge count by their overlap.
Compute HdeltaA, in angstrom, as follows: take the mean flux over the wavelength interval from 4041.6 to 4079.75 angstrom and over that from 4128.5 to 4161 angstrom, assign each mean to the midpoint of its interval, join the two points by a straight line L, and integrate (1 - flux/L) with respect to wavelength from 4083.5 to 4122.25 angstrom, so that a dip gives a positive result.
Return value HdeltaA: -4.4 angstrom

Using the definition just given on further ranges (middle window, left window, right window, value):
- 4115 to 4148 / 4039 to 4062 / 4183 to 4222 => 1.2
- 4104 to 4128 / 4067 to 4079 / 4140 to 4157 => 0.8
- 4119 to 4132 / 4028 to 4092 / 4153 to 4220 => 0.1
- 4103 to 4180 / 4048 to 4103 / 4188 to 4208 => 6.6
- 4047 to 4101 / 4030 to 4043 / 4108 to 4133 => -2.3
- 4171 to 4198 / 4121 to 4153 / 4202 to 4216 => 0.7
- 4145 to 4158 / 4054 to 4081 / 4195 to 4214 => 0.7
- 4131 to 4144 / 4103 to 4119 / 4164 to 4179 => -0.2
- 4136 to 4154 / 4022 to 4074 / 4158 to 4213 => 0.6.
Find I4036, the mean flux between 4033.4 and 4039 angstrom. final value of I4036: 20.4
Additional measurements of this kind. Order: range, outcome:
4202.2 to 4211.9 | 20.6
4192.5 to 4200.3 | 21.9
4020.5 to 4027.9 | 20.7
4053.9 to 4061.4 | 21.5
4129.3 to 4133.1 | 20.2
